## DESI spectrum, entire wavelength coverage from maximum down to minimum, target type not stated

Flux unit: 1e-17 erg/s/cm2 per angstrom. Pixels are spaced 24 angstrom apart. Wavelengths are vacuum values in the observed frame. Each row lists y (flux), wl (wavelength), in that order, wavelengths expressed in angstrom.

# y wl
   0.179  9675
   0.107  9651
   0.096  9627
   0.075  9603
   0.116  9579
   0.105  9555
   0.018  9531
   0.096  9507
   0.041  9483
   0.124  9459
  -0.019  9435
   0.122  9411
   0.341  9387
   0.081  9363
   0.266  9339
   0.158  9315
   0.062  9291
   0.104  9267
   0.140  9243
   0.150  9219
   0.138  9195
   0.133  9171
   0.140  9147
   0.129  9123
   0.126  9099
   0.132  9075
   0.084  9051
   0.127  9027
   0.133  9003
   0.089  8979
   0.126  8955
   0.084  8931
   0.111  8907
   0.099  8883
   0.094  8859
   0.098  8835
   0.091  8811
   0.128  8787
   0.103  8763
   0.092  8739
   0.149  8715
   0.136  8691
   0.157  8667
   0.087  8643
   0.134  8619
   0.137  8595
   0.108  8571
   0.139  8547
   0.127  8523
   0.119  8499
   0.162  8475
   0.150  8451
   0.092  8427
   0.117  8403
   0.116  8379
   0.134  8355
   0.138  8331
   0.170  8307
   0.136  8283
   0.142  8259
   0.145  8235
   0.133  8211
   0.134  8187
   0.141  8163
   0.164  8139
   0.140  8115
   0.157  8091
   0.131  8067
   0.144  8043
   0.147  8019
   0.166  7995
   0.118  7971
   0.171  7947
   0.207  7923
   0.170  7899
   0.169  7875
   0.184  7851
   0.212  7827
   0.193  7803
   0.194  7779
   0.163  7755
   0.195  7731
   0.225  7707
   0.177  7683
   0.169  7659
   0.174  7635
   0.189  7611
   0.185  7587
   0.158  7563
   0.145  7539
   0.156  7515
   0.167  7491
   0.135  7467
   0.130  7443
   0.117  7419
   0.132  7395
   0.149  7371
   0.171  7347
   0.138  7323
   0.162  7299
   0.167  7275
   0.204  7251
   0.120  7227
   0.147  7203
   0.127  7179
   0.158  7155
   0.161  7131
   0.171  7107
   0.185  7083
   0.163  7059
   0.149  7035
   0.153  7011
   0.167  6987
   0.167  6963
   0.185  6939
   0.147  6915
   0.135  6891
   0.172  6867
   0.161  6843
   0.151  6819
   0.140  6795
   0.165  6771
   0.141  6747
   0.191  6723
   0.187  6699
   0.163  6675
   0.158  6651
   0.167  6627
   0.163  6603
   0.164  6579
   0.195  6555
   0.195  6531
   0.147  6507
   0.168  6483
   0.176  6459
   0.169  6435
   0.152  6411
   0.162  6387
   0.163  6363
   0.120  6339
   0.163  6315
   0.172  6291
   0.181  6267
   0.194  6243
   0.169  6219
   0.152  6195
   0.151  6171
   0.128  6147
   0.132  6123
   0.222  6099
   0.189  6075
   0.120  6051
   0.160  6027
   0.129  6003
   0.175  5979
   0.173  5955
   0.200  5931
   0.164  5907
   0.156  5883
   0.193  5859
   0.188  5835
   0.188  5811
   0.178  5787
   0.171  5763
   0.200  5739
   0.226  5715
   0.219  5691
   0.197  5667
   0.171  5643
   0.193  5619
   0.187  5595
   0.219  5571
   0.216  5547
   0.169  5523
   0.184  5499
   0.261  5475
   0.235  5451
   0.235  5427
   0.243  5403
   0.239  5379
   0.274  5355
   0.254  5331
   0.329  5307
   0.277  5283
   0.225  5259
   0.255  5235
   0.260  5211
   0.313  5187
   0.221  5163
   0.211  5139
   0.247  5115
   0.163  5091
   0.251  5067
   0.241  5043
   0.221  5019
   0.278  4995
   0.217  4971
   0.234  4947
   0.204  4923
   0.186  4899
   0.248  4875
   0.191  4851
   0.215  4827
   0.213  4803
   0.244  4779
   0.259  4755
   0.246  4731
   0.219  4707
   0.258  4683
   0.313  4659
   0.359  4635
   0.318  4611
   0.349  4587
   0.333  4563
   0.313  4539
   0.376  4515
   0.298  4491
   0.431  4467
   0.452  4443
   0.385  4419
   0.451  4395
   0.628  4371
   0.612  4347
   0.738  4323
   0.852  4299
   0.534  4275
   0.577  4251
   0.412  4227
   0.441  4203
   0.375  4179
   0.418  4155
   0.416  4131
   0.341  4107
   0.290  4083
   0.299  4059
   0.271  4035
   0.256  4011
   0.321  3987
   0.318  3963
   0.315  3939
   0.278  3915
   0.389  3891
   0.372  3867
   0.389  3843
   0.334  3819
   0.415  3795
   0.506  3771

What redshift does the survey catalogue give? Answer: 1.78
